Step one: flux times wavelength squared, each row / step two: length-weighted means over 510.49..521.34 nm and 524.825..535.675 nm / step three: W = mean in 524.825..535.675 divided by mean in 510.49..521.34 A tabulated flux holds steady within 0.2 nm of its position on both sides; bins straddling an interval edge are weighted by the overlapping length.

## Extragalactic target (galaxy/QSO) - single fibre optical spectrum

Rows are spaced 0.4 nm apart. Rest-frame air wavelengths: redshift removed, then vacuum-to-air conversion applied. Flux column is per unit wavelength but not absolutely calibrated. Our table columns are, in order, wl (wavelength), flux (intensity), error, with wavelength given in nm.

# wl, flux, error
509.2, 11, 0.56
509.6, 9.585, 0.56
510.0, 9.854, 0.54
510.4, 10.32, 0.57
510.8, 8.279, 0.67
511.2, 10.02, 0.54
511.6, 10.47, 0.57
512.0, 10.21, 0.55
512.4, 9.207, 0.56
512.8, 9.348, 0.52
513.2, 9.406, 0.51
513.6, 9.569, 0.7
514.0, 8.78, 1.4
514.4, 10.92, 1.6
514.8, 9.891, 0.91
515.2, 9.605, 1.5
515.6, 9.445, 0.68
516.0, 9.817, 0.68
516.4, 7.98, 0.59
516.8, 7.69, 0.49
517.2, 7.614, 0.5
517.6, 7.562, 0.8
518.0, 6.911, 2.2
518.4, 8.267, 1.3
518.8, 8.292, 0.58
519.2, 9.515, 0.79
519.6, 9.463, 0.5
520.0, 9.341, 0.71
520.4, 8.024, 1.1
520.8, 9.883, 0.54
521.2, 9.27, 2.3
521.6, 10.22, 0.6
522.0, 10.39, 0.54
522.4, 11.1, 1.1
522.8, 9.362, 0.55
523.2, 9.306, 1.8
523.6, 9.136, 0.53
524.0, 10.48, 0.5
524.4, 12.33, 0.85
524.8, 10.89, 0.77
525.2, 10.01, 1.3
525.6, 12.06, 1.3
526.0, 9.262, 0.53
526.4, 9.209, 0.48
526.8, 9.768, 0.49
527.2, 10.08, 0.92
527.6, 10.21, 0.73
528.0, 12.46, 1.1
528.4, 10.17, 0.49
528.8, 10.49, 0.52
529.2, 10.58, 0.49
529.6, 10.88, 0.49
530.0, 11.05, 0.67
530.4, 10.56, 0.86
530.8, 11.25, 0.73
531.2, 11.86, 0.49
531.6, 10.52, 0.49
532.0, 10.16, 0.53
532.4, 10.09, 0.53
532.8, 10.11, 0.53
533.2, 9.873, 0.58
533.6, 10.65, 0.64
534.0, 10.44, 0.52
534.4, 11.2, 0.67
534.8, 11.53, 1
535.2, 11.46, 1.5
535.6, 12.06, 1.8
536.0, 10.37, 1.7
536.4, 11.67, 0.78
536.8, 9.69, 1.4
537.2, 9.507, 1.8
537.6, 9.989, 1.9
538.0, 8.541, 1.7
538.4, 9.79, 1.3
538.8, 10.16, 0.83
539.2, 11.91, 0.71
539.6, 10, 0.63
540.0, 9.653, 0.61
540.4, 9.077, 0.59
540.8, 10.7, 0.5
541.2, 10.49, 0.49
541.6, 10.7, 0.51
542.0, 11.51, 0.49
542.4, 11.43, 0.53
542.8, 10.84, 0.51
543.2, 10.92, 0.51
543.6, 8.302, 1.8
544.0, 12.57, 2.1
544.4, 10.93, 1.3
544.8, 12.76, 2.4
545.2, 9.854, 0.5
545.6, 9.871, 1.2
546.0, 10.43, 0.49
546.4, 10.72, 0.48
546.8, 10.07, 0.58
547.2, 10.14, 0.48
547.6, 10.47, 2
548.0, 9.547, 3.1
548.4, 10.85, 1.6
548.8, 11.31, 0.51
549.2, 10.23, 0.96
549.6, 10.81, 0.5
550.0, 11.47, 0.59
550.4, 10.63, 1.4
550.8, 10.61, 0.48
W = 1.24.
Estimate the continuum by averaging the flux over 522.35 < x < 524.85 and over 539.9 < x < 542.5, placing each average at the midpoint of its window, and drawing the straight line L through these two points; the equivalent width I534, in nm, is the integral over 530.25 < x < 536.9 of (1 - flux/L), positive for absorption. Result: -0.25 nm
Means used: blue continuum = 10.3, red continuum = 10.5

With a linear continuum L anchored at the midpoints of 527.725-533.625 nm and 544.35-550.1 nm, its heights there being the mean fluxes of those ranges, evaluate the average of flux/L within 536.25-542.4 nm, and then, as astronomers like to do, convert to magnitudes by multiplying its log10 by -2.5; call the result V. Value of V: 0.04 mag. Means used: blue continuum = 10.7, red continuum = 10.6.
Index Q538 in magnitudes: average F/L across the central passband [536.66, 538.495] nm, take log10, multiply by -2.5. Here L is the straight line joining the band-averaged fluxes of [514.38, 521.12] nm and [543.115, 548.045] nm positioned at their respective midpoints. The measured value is 0.06 mag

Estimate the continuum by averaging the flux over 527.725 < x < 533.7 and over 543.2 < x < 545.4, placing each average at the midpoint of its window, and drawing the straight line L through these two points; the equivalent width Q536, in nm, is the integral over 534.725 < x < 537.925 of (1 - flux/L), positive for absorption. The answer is 0.03 nm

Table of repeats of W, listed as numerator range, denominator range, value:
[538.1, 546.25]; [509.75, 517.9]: 1.27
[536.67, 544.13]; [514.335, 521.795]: 1.26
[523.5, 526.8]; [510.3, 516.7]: 1.14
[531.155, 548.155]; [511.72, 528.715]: 1.18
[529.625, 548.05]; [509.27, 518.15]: 1.26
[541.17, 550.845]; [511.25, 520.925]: 1.32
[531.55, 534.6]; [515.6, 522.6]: 1.23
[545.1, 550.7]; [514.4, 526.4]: 1.23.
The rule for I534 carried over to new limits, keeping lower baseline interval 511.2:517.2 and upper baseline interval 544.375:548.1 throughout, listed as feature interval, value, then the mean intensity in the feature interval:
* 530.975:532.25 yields -0.11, 10.8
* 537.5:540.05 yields 0.05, 10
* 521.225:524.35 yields -0.12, 10.1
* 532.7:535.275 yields -0.17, 10.7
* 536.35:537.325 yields 0.00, 10.1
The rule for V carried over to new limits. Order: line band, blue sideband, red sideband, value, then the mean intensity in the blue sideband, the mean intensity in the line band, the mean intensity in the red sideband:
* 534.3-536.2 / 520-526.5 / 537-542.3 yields -0.12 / 10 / 11.3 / 10.2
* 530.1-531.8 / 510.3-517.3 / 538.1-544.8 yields -0.09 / 9.38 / 11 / 10.6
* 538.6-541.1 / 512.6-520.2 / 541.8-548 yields 0.01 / 8.92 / 10.3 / 10.7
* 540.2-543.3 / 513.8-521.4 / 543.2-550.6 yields -0.04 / 8.86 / 10.7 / 10.6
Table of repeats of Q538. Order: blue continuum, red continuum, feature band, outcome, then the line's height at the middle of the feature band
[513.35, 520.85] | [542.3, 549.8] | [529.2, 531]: -0.13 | 9.65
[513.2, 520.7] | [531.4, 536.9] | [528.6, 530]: -0.05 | 10.2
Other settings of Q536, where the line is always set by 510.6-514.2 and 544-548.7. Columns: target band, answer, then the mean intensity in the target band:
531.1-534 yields -0.08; 10.4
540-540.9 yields 0.06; 9.75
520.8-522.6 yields -0.08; 10.2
